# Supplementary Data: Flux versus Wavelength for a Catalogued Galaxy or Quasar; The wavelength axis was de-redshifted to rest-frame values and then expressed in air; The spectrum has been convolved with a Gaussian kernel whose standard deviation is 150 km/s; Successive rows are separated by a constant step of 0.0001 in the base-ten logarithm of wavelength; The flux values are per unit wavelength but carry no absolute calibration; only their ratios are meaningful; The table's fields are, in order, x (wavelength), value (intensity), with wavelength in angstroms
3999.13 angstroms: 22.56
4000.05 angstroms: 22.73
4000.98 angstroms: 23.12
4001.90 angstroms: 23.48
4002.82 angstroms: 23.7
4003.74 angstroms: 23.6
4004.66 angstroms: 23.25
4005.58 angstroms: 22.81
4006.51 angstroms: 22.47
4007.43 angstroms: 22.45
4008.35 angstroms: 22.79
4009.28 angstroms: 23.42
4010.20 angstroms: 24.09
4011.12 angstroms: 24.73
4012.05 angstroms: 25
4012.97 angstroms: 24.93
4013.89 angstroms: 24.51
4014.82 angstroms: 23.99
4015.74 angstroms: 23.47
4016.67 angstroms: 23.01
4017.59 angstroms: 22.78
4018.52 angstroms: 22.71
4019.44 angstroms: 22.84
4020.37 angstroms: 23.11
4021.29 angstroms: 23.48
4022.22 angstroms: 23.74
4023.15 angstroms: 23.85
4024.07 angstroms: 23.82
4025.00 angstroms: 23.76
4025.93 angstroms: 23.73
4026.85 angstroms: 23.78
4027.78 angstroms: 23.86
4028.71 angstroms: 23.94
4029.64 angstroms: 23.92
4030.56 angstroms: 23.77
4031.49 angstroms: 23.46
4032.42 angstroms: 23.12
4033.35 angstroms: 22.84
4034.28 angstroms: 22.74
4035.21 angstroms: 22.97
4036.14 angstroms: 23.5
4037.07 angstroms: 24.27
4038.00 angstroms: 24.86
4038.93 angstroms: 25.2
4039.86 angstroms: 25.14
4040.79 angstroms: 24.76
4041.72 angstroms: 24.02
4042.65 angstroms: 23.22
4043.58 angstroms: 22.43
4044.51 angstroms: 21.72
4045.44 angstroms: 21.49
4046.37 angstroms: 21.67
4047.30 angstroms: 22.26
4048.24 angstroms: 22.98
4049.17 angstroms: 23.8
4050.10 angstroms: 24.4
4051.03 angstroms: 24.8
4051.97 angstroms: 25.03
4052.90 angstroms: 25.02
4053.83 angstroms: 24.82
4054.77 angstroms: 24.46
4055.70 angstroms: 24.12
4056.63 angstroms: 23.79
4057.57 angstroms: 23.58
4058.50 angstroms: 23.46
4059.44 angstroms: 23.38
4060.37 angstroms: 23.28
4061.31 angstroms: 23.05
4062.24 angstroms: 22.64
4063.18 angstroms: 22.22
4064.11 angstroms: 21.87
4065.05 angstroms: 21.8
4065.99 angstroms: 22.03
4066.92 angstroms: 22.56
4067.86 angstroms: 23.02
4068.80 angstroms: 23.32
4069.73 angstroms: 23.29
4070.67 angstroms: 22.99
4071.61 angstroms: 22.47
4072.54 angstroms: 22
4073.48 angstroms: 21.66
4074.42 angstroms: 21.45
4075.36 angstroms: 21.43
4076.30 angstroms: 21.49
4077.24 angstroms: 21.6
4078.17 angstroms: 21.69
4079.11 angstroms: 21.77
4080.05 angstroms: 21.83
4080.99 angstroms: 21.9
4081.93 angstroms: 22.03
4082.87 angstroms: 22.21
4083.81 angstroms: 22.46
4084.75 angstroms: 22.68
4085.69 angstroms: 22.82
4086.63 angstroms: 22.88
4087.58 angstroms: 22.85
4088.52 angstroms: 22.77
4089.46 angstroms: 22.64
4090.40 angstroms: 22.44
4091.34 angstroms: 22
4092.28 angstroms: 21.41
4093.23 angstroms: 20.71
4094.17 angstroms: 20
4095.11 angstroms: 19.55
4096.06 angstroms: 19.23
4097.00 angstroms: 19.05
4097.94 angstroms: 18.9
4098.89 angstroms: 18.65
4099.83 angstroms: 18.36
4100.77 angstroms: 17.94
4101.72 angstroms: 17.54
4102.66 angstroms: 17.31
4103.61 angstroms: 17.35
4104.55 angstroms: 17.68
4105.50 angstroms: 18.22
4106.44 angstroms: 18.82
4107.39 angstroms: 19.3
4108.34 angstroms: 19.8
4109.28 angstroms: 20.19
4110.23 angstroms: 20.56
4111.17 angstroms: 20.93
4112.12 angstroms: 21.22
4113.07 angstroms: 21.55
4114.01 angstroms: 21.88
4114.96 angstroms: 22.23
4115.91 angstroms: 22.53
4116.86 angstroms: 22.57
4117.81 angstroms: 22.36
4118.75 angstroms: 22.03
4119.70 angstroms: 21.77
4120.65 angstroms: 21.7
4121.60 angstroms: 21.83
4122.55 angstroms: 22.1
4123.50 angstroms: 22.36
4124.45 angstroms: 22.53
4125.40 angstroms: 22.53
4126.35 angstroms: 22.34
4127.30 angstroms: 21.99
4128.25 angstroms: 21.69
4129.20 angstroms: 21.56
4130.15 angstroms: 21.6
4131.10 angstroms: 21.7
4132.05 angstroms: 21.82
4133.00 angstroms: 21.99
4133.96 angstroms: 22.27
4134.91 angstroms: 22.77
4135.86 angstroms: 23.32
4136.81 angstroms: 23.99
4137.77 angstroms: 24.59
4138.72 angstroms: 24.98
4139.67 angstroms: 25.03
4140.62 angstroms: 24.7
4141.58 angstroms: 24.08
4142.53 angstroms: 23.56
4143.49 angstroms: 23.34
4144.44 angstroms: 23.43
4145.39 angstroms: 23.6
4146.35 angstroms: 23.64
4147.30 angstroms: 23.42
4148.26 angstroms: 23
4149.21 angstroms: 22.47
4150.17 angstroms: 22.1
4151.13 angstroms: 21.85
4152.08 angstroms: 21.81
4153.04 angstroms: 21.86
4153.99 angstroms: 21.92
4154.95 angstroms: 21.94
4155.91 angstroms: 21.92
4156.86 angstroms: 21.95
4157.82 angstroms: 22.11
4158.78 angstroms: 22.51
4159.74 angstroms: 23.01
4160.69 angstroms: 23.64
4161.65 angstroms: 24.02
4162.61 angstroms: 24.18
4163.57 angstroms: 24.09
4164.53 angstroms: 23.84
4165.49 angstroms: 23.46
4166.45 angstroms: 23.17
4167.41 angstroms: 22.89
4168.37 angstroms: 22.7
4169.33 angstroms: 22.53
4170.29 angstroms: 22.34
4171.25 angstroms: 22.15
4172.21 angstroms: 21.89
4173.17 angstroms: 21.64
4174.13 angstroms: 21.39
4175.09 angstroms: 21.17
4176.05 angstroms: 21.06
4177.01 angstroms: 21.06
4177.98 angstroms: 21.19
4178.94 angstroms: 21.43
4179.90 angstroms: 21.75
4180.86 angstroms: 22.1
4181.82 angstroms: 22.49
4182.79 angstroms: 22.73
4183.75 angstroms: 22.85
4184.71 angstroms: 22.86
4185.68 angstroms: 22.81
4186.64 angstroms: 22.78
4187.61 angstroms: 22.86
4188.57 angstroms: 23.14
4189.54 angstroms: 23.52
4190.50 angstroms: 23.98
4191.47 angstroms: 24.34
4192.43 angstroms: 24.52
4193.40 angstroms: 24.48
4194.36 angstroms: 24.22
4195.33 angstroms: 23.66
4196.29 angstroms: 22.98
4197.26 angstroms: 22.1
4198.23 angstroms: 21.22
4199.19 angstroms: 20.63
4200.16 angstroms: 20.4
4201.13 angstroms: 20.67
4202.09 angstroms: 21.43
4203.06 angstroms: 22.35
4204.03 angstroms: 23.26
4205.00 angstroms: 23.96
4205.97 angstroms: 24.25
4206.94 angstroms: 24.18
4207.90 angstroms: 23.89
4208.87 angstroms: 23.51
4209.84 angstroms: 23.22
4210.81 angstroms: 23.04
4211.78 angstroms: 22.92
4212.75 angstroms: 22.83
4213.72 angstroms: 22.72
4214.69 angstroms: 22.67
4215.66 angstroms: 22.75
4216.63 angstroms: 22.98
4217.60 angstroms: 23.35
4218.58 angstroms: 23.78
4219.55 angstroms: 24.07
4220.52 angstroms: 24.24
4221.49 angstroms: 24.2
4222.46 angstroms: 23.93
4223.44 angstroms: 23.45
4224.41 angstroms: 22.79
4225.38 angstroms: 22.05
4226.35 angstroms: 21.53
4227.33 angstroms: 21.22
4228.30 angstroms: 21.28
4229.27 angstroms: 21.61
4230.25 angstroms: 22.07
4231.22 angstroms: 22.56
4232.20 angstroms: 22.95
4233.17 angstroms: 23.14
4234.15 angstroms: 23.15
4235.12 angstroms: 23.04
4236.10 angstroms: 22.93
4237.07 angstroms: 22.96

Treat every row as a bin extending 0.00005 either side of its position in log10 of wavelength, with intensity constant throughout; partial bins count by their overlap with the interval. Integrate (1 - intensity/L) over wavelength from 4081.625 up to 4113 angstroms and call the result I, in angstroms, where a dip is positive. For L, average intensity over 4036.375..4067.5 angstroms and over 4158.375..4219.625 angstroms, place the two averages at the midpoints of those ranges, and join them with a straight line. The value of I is 3.9 angstroms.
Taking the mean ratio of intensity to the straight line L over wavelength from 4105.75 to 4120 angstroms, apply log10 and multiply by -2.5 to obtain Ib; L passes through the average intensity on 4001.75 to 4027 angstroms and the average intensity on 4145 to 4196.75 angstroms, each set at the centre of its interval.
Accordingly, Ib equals 0.09 mag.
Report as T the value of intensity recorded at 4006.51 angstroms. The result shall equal 22.47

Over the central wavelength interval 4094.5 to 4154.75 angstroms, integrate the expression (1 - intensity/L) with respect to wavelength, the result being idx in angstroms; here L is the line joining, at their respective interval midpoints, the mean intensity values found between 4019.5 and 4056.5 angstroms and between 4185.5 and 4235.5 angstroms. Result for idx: 4.5 angstroms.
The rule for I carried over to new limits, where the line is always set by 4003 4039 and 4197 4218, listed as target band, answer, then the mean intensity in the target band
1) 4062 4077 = 0.70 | 22.2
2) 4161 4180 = 0.35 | 22.4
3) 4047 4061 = -0.32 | 23.9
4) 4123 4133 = 0.45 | 22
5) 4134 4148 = -0.51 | 23.8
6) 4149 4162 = 0.32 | 22.3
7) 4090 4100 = 1.36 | 20.1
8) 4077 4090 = 0.54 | 22.3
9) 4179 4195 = -0.29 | 23.2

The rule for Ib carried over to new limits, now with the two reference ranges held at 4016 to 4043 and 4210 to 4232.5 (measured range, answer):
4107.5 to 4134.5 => 0.07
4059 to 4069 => 0.04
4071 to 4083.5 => 0.08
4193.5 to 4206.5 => 0.02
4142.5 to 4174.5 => 0.02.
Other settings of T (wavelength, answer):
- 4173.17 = 21.64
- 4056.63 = 23.79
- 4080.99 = 21.9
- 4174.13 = 21.39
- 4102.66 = 17.31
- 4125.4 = 22.53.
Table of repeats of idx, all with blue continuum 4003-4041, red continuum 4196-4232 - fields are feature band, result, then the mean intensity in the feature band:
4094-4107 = 2.7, 18.4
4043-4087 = 1.3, 22.8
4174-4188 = 0.5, 22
